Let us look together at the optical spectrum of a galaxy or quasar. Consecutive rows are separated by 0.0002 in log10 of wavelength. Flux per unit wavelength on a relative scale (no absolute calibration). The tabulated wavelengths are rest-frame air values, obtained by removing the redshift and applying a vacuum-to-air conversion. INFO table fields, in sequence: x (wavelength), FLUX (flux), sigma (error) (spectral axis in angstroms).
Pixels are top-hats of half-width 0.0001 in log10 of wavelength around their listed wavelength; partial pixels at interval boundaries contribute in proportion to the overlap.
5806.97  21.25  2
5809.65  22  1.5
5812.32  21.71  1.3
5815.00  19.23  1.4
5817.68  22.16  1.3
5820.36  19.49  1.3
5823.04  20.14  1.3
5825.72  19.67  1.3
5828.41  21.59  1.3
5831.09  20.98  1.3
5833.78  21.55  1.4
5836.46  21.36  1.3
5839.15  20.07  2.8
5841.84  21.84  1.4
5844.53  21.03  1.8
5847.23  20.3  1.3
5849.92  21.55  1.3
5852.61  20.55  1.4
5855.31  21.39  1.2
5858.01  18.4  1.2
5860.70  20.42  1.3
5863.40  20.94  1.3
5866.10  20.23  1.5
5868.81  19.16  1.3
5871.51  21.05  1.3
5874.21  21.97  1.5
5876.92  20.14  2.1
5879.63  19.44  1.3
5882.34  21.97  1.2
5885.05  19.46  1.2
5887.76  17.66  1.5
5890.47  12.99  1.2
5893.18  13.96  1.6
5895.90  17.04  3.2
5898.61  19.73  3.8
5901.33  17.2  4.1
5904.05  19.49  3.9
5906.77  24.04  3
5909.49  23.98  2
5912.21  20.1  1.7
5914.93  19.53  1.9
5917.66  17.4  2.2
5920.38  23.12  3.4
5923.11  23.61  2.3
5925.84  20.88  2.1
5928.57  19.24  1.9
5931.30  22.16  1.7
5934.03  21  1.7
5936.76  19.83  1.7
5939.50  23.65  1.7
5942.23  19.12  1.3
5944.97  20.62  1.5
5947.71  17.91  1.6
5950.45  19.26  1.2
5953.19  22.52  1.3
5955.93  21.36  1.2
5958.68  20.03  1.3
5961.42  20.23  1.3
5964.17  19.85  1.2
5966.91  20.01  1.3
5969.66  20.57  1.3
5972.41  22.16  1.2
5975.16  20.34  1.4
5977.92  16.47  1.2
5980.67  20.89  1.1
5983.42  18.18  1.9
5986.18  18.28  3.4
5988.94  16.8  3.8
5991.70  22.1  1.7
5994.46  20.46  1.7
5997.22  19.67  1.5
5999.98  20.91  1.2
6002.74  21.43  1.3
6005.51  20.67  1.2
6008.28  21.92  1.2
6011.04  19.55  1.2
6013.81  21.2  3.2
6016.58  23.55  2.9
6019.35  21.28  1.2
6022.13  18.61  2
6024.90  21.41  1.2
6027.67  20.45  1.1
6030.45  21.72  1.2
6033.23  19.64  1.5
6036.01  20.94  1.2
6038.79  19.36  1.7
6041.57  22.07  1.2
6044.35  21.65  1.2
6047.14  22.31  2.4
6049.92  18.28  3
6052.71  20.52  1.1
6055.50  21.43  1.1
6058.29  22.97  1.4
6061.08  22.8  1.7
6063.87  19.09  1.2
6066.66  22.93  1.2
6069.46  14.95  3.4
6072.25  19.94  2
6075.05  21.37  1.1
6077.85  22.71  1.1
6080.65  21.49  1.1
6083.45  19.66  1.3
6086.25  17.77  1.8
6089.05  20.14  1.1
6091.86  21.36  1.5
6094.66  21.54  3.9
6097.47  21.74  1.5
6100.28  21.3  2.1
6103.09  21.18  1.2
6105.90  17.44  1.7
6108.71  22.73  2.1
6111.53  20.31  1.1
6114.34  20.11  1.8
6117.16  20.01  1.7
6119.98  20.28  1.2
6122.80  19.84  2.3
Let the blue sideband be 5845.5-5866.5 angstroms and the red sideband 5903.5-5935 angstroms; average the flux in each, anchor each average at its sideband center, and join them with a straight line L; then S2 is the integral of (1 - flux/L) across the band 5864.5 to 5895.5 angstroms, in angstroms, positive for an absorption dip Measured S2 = 2.8 angstroms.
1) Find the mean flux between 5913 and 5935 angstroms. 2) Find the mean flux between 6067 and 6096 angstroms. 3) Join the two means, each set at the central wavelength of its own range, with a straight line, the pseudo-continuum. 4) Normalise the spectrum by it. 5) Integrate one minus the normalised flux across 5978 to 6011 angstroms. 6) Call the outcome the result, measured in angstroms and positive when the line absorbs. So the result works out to 1.0 angstroms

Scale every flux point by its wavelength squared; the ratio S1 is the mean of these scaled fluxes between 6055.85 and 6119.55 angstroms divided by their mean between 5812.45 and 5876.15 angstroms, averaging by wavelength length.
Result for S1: 1.08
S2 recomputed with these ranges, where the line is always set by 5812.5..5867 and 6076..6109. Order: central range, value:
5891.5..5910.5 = 1.4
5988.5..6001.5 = 0.3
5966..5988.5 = 1.3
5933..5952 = 0.4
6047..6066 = -0.3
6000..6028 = -0.4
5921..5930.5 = -0.4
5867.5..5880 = 0.1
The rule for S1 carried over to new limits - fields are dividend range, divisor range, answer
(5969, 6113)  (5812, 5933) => 1.08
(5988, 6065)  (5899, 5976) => 1.04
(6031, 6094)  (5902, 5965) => 1.04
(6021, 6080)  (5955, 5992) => 1.08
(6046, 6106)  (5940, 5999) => 1.07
